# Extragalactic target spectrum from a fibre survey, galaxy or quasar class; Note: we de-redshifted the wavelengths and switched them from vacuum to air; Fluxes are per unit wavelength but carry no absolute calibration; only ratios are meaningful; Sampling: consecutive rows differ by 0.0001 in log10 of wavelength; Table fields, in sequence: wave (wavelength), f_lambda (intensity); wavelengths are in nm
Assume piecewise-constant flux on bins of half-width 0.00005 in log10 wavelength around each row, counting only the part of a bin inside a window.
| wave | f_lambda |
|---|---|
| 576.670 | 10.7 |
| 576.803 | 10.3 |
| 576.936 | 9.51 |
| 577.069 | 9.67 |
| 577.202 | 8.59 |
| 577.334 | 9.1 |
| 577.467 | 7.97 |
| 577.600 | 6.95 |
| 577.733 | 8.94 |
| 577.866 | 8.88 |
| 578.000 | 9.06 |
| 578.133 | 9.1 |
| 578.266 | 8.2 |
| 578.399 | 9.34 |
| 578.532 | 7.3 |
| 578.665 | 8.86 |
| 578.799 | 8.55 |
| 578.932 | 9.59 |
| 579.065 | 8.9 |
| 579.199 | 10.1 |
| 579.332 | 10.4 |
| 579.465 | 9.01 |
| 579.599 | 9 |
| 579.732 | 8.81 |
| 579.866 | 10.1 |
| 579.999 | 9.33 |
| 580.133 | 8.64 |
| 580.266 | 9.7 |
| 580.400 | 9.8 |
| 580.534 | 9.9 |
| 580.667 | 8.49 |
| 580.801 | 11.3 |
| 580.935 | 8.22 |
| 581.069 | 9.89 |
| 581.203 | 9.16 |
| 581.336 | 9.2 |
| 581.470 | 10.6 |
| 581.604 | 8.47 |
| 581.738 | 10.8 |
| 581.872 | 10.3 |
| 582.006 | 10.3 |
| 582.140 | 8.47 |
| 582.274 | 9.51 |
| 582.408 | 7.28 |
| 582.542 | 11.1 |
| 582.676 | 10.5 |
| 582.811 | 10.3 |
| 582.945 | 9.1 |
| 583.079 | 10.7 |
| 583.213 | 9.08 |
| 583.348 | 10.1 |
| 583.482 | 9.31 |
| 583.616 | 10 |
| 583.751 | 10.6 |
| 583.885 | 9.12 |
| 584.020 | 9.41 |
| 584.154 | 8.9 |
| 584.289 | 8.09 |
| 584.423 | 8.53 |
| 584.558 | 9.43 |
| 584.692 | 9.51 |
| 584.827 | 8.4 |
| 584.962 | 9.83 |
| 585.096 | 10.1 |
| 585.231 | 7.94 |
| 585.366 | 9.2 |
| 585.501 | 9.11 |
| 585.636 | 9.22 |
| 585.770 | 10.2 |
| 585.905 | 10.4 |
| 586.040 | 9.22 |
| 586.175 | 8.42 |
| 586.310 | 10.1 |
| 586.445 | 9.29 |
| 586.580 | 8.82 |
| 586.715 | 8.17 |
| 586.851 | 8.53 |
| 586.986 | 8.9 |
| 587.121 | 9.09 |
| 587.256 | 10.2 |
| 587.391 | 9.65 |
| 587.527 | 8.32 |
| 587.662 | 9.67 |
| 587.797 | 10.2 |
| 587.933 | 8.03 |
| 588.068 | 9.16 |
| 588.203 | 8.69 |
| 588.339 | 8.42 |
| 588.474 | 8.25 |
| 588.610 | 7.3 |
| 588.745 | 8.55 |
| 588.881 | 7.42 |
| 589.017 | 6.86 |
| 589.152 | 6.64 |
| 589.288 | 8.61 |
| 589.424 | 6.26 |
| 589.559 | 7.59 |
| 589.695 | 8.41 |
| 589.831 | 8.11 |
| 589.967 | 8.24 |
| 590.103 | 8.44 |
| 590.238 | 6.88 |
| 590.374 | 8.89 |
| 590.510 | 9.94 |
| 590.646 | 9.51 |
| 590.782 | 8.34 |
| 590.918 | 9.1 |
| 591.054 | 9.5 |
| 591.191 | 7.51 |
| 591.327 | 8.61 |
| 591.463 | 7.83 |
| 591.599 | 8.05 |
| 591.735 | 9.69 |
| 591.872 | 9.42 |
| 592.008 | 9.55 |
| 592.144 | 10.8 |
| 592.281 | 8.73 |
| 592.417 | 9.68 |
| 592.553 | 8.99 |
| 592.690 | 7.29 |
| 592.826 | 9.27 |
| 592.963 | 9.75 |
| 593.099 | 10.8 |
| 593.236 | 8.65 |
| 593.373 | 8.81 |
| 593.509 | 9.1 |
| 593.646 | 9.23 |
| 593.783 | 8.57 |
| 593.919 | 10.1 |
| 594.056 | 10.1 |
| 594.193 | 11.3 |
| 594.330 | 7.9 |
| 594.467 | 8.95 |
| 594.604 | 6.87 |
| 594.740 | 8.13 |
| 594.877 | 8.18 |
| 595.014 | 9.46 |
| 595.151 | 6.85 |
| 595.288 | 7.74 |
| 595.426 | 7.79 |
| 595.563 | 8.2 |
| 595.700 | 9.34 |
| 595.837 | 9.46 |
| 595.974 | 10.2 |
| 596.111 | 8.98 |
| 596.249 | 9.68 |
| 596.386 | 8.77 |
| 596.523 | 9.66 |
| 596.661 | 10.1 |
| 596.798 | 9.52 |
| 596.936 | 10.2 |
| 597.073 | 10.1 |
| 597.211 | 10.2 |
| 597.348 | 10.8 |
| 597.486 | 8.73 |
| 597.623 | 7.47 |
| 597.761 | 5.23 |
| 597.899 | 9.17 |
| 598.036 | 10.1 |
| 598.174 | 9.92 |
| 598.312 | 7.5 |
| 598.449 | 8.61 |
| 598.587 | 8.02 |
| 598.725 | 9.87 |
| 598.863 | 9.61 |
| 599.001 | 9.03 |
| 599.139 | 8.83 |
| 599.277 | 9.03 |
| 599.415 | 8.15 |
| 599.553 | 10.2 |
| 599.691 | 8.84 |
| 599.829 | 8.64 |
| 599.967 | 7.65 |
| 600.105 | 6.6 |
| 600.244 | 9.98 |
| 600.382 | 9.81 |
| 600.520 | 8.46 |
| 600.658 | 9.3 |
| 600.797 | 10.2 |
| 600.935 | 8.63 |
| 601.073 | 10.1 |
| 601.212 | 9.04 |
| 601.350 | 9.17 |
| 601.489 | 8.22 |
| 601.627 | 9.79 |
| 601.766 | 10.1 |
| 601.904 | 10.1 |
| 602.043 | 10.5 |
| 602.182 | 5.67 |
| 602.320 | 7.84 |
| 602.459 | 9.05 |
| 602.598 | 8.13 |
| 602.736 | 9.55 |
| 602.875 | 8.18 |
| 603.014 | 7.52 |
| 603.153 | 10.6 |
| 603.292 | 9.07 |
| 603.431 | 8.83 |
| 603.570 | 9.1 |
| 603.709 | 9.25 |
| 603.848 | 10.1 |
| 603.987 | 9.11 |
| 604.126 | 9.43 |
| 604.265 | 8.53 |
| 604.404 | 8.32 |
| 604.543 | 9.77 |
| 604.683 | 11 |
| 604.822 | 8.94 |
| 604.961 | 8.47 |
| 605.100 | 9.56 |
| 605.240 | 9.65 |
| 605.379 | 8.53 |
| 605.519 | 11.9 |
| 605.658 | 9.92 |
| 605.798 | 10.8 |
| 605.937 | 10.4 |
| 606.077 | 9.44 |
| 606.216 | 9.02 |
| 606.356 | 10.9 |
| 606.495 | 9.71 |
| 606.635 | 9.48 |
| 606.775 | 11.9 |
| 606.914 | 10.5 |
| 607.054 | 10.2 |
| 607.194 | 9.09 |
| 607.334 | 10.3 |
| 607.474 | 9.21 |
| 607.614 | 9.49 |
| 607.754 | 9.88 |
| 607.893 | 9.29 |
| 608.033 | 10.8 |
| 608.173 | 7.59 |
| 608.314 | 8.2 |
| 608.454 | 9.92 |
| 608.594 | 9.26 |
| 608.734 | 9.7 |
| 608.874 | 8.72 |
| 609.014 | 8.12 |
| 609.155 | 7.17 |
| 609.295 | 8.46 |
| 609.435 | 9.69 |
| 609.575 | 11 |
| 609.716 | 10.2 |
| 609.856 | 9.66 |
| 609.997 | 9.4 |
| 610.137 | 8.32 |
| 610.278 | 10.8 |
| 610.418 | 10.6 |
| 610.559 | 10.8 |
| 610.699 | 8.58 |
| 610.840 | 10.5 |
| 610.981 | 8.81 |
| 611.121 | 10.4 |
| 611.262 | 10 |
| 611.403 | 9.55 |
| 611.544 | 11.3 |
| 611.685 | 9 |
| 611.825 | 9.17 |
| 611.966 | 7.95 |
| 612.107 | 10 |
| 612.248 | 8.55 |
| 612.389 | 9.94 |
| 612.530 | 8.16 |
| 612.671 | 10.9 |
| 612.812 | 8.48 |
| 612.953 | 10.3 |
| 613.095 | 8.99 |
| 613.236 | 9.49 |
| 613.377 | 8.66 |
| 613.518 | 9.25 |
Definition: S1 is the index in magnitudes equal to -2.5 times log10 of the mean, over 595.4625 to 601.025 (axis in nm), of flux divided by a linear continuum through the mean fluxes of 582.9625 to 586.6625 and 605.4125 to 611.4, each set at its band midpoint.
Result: 0.06 mag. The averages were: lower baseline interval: 9.36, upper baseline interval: 9.71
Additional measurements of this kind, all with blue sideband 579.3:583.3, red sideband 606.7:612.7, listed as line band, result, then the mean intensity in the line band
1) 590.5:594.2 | 0.05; 9.18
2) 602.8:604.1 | 0.05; 9.09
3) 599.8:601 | 0.09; 8.81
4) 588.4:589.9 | 0.24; 7.64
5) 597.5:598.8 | 0.13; 8.45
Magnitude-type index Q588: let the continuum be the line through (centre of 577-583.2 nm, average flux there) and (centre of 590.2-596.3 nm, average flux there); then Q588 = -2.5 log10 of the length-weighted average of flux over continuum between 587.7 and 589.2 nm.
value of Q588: 0.11 mag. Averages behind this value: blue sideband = 9.29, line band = 8.19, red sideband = 8.93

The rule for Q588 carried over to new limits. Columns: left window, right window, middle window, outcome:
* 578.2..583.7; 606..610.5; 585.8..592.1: 0.10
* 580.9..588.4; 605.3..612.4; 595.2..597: 0.04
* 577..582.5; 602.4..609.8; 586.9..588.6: 0.03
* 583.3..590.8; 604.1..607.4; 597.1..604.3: 0.07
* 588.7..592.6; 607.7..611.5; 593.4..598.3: -0.03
